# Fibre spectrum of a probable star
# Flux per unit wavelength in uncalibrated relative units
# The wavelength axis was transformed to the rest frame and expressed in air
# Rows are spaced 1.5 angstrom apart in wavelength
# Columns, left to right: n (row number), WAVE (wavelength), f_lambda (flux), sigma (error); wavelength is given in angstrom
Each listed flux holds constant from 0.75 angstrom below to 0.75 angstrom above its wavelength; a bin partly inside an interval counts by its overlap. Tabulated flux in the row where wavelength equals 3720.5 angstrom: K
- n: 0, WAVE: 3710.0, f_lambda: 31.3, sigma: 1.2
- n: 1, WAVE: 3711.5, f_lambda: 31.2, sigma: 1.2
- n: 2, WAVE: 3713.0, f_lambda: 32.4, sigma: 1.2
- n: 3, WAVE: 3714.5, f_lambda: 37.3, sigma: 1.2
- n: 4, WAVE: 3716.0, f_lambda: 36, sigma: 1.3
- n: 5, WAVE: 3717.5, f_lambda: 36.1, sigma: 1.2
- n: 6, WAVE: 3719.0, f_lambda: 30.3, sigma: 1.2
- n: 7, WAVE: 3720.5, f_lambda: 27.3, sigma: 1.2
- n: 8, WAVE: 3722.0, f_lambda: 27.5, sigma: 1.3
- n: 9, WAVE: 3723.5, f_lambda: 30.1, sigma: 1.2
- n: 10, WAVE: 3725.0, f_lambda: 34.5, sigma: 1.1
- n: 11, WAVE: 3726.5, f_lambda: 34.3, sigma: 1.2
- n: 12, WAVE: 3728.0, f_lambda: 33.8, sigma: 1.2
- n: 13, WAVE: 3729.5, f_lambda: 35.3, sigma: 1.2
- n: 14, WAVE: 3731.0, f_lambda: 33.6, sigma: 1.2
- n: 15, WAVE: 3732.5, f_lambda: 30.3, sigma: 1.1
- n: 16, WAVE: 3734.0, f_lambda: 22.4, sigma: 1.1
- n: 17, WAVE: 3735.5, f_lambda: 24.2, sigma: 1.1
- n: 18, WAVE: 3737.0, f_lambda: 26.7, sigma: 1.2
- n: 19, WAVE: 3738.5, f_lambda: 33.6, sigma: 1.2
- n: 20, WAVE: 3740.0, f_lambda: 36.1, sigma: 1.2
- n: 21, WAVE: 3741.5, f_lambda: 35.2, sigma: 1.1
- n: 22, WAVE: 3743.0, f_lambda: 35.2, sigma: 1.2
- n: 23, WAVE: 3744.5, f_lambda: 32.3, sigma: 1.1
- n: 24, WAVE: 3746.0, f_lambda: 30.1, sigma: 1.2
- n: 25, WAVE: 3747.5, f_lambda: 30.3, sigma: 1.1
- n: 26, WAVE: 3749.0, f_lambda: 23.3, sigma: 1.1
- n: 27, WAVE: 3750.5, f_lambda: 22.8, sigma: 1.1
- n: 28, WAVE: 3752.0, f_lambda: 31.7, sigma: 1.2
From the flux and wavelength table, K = 27.3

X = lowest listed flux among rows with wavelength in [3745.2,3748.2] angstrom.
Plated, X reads 30.1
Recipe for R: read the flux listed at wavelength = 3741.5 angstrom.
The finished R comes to 35.2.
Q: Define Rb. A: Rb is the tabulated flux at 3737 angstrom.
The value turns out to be 26.7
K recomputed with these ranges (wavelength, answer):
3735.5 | 24.2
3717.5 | 36.1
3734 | 22.4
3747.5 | 30.3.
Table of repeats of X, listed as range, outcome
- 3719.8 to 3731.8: 27.3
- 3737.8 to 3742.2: 33.6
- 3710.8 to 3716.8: 31.2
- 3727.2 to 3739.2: 22.4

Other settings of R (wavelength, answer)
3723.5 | 30.1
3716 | 36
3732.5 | 30.3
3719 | 30.3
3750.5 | 22.8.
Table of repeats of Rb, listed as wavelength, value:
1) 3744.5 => 32.3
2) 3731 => 33.6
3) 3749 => 23.3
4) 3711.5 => 31.2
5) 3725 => 34.5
